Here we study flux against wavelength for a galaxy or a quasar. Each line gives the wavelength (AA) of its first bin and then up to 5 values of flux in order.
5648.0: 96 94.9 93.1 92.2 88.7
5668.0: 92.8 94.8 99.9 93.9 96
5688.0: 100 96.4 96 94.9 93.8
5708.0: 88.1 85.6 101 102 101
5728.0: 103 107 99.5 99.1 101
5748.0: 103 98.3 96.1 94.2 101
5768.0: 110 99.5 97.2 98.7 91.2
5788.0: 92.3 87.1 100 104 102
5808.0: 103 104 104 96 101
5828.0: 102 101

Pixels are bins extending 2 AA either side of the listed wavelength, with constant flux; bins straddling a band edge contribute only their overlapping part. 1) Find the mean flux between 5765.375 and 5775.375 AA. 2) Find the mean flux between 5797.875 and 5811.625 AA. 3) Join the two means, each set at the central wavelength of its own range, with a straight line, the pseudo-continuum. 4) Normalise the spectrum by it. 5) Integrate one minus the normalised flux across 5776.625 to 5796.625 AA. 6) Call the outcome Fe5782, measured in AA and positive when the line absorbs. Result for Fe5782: 1.9 AA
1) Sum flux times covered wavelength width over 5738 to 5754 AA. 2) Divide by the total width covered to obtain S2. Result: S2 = 100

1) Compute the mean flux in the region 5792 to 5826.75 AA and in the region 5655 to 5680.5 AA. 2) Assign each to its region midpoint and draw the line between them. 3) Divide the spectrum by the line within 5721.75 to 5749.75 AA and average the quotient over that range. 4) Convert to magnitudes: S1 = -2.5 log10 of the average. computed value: -0.052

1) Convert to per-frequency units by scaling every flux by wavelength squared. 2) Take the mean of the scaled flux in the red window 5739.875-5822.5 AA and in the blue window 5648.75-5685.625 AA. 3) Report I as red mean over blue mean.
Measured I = 1.10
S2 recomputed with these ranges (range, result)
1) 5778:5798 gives 93.9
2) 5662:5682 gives 94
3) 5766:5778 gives 102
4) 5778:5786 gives 95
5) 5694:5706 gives 94.9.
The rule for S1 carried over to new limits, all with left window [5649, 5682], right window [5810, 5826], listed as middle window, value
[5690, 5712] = 0.03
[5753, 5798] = 0.02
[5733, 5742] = -0.03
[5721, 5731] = -0.06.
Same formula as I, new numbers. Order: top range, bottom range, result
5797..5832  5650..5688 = 1.14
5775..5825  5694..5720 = 1.08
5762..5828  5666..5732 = 1.07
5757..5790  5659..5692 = 1.07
